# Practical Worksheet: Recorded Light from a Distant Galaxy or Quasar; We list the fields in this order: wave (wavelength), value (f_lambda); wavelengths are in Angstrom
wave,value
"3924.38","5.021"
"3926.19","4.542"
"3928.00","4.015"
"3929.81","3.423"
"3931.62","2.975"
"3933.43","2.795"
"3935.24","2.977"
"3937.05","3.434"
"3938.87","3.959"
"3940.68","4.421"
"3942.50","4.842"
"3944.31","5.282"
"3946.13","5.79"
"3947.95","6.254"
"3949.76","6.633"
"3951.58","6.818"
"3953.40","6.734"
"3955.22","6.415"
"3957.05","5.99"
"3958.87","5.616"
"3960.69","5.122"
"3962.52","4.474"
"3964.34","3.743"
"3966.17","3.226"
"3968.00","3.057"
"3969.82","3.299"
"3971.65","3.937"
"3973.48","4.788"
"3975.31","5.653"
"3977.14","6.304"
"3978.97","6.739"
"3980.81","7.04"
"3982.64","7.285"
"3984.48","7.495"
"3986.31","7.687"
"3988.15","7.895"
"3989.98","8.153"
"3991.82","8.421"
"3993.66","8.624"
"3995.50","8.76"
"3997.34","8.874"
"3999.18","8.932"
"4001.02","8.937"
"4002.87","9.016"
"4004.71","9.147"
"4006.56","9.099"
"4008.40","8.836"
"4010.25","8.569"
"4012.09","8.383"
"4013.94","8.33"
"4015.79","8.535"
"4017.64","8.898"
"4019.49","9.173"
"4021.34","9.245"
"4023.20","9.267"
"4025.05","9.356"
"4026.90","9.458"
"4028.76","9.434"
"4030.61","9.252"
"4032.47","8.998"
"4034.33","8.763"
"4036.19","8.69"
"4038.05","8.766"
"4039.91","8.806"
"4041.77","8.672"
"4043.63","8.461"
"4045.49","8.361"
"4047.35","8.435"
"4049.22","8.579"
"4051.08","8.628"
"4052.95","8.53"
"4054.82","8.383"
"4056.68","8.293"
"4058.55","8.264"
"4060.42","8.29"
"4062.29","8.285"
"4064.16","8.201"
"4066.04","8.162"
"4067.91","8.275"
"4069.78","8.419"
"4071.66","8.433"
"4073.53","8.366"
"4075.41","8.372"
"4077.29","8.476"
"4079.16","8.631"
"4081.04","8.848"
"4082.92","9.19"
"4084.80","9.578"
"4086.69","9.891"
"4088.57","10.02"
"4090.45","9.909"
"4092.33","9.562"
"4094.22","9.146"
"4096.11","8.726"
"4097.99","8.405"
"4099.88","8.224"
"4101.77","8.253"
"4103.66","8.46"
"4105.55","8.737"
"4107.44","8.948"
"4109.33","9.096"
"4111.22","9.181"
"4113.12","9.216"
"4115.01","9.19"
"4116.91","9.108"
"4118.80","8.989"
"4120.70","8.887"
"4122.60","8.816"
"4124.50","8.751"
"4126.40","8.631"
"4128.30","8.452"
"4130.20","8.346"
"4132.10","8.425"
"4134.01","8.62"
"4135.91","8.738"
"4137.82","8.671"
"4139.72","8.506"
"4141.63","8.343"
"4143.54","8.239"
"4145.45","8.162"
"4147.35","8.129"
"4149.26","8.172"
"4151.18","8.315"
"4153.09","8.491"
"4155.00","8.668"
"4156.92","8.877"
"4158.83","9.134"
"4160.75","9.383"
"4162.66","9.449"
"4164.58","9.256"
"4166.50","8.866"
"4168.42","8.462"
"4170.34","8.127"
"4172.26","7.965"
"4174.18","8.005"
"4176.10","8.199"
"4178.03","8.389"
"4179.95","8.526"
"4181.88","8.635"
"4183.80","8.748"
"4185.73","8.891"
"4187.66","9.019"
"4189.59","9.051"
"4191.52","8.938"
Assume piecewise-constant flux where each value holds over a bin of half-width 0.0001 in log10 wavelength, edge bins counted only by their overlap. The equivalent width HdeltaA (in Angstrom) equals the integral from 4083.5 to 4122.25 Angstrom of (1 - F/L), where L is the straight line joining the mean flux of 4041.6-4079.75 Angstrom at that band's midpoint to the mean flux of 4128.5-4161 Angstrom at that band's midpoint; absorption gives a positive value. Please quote -2.8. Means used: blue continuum 8.4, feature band 9.07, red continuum 8.52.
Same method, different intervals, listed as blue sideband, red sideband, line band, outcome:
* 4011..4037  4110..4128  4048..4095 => 1.2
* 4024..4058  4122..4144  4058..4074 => 0.8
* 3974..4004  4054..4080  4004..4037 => -3.8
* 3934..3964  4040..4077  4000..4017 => -4.4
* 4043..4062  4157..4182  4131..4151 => 0.5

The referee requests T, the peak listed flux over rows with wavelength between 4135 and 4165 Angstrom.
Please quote 9.449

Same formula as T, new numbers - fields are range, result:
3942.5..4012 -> 9.147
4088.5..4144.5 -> 10.02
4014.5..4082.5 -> 9.458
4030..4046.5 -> 9.252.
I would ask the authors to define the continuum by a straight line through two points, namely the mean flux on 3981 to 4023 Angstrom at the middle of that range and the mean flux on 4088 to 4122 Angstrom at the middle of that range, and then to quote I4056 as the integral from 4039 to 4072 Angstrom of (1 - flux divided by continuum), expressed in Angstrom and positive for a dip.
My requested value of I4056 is 1.4 Angstrom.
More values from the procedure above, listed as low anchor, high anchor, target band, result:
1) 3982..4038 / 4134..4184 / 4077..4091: -1.1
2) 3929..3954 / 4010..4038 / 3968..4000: 0.3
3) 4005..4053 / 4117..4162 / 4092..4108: 0.0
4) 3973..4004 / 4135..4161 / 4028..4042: -1.7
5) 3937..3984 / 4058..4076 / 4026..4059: -4.8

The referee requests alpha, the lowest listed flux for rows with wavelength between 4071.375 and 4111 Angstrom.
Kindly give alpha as 8.224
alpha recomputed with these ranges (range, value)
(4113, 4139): 8.346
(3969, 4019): 3.299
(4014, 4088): 8.162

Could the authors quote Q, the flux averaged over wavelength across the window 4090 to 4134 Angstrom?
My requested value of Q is 8.83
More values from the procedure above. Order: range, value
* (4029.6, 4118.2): 8.76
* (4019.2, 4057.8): 8.83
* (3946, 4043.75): 7.49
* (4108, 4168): 8.74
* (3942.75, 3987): 5.62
